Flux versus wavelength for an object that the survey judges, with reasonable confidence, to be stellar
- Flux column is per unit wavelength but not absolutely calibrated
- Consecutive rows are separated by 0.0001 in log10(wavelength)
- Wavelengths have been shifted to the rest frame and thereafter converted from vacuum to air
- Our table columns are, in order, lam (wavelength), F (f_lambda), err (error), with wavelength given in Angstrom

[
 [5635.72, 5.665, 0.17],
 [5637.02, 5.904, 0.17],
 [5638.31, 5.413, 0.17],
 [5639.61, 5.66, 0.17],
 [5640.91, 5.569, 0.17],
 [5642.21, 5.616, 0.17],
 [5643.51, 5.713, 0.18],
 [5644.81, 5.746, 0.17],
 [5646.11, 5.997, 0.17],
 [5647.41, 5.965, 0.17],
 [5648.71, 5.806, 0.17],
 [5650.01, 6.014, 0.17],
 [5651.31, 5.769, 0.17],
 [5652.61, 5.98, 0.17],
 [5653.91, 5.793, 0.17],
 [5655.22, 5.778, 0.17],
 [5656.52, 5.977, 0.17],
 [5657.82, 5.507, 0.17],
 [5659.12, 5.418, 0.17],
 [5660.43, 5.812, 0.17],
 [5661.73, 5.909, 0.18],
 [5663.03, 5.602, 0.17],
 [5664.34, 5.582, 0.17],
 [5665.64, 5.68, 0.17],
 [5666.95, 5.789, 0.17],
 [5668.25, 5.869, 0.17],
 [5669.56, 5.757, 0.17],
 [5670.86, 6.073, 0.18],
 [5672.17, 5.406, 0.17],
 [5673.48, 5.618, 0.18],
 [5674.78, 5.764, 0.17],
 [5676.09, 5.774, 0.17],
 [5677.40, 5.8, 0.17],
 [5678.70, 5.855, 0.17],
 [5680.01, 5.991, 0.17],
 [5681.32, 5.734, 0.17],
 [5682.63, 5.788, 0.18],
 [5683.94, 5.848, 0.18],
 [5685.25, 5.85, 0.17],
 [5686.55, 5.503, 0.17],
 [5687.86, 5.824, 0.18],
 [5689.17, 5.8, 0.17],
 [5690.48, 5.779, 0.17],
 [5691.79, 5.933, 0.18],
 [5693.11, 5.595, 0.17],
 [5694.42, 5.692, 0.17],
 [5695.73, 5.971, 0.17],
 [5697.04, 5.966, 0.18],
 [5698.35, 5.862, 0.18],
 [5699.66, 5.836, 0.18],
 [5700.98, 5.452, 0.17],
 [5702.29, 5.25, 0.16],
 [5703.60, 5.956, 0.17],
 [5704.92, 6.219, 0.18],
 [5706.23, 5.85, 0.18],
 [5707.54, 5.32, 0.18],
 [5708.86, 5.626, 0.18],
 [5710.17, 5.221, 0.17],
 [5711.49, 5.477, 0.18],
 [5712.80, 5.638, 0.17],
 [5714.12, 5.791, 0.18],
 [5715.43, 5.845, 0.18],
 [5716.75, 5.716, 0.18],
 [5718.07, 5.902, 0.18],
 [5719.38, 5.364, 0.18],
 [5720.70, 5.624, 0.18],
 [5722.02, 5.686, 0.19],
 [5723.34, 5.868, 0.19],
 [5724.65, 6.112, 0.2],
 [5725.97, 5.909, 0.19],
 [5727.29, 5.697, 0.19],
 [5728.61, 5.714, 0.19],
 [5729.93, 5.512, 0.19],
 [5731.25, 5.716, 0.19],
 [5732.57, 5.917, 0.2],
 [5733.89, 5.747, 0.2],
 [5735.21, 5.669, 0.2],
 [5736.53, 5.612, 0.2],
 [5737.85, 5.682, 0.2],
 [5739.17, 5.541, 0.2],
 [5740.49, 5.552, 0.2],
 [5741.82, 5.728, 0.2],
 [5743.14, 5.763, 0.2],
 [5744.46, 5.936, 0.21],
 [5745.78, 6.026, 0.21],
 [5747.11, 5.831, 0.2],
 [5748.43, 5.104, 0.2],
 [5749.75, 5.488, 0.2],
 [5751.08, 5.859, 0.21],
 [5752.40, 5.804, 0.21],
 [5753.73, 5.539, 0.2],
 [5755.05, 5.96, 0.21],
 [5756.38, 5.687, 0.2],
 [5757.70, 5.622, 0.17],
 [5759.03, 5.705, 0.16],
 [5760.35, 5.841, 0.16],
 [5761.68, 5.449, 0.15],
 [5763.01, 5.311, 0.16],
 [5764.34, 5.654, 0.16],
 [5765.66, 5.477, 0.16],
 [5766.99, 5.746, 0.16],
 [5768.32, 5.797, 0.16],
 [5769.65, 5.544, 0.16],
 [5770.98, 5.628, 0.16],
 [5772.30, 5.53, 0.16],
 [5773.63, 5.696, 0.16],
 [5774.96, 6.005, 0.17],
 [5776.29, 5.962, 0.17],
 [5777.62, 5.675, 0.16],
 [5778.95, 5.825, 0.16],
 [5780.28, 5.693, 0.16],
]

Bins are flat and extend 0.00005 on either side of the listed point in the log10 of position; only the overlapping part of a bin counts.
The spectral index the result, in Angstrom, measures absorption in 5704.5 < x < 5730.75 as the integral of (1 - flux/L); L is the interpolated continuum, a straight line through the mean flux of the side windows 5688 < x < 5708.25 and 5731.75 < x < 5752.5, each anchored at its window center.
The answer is 0.2 Angstrom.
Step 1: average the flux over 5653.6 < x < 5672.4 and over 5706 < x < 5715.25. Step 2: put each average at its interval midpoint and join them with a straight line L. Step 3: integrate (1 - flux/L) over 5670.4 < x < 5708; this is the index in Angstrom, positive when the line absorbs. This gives -0.9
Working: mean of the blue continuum 5.73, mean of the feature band 5.77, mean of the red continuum 5.56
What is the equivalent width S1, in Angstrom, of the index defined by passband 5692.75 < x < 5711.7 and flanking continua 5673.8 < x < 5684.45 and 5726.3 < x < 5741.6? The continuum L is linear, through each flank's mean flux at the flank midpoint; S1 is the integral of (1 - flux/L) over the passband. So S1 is 0.2 Angstrom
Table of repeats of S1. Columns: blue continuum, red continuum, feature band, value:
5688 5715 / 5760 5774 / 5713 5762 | -0.6 Angstrom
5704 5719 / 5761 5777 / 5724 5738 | -0.2 Angstrom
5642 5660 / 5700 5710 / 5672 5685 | -0.1 Angstrom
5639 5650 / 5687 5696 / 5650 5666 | 0.1 Angstrom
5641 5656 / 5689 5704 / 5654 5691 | 0.2 Angstrom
